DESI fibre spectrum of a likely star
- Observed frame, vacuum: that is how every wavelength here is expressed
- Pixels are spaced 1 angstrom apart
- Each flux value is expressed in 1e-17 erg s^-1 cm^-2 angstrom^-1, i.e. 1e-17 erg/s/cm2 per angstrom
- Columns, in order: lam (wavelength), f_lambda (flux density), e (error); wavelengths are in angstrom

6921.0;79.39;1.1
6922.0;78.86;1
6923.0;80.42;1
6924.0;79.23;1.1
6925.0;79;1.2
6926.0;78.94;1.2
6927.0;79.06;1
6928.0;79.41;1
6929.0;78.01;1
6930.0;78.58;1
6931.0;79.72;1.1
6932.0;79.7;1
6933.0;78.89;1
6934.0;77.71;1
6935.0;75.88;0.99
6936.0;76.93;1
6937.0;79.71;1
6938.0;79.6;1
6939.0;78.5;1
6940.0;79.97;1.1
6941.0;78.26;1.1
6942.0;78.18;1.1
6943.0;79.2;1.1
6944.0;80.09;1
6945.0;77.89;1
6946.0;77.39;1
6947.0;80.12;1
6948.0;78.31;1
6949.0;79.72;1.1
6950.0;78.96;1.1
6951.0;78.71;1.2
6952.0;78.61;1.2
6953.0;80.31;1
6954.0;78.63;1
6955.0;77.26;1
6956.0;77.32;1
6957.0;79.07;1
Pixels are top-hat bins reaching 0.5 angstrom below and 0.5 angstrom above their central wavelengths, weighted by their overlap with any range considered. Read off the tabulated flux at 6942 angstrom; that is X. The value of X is 78.18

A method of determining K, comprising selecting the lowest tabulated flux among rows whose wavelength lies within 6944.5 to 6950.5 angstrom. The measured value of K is 77.39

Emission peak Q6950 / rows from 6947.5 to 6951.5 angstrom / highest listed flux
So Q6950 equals 79.72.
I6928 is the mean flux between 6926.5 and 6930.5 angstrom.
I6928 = 78.8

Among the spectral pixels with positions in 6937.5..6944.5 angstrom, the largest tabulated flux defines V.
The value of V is 80.09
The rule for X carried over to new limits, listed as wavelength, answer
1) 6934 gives 77.71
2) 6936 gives 76.93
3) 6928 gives 79.41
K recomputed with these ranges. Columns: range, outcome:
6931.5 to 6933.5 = 78.89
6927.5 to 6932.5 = 78.01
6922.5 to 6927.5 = 78.94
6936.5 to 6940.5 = 78.5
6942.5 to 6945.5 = 77.89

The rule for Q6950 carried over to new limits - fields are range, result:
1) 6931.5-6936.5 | 79.7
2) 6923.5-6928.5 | 79.41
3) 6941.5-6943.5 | 79.2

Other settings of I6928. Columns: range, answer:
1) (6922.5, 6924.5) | 79.8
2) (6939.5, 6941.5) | 79.1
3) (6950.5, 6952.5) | 78.7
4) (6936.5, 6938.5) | 79.7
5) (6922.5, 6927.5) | 79.3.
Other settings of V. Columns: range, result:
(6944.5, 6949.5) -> 80.12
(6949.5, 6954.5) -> 80.31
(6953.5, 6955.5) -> 78.63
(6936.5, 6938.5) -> 79.71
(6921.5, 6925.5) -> 80.42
